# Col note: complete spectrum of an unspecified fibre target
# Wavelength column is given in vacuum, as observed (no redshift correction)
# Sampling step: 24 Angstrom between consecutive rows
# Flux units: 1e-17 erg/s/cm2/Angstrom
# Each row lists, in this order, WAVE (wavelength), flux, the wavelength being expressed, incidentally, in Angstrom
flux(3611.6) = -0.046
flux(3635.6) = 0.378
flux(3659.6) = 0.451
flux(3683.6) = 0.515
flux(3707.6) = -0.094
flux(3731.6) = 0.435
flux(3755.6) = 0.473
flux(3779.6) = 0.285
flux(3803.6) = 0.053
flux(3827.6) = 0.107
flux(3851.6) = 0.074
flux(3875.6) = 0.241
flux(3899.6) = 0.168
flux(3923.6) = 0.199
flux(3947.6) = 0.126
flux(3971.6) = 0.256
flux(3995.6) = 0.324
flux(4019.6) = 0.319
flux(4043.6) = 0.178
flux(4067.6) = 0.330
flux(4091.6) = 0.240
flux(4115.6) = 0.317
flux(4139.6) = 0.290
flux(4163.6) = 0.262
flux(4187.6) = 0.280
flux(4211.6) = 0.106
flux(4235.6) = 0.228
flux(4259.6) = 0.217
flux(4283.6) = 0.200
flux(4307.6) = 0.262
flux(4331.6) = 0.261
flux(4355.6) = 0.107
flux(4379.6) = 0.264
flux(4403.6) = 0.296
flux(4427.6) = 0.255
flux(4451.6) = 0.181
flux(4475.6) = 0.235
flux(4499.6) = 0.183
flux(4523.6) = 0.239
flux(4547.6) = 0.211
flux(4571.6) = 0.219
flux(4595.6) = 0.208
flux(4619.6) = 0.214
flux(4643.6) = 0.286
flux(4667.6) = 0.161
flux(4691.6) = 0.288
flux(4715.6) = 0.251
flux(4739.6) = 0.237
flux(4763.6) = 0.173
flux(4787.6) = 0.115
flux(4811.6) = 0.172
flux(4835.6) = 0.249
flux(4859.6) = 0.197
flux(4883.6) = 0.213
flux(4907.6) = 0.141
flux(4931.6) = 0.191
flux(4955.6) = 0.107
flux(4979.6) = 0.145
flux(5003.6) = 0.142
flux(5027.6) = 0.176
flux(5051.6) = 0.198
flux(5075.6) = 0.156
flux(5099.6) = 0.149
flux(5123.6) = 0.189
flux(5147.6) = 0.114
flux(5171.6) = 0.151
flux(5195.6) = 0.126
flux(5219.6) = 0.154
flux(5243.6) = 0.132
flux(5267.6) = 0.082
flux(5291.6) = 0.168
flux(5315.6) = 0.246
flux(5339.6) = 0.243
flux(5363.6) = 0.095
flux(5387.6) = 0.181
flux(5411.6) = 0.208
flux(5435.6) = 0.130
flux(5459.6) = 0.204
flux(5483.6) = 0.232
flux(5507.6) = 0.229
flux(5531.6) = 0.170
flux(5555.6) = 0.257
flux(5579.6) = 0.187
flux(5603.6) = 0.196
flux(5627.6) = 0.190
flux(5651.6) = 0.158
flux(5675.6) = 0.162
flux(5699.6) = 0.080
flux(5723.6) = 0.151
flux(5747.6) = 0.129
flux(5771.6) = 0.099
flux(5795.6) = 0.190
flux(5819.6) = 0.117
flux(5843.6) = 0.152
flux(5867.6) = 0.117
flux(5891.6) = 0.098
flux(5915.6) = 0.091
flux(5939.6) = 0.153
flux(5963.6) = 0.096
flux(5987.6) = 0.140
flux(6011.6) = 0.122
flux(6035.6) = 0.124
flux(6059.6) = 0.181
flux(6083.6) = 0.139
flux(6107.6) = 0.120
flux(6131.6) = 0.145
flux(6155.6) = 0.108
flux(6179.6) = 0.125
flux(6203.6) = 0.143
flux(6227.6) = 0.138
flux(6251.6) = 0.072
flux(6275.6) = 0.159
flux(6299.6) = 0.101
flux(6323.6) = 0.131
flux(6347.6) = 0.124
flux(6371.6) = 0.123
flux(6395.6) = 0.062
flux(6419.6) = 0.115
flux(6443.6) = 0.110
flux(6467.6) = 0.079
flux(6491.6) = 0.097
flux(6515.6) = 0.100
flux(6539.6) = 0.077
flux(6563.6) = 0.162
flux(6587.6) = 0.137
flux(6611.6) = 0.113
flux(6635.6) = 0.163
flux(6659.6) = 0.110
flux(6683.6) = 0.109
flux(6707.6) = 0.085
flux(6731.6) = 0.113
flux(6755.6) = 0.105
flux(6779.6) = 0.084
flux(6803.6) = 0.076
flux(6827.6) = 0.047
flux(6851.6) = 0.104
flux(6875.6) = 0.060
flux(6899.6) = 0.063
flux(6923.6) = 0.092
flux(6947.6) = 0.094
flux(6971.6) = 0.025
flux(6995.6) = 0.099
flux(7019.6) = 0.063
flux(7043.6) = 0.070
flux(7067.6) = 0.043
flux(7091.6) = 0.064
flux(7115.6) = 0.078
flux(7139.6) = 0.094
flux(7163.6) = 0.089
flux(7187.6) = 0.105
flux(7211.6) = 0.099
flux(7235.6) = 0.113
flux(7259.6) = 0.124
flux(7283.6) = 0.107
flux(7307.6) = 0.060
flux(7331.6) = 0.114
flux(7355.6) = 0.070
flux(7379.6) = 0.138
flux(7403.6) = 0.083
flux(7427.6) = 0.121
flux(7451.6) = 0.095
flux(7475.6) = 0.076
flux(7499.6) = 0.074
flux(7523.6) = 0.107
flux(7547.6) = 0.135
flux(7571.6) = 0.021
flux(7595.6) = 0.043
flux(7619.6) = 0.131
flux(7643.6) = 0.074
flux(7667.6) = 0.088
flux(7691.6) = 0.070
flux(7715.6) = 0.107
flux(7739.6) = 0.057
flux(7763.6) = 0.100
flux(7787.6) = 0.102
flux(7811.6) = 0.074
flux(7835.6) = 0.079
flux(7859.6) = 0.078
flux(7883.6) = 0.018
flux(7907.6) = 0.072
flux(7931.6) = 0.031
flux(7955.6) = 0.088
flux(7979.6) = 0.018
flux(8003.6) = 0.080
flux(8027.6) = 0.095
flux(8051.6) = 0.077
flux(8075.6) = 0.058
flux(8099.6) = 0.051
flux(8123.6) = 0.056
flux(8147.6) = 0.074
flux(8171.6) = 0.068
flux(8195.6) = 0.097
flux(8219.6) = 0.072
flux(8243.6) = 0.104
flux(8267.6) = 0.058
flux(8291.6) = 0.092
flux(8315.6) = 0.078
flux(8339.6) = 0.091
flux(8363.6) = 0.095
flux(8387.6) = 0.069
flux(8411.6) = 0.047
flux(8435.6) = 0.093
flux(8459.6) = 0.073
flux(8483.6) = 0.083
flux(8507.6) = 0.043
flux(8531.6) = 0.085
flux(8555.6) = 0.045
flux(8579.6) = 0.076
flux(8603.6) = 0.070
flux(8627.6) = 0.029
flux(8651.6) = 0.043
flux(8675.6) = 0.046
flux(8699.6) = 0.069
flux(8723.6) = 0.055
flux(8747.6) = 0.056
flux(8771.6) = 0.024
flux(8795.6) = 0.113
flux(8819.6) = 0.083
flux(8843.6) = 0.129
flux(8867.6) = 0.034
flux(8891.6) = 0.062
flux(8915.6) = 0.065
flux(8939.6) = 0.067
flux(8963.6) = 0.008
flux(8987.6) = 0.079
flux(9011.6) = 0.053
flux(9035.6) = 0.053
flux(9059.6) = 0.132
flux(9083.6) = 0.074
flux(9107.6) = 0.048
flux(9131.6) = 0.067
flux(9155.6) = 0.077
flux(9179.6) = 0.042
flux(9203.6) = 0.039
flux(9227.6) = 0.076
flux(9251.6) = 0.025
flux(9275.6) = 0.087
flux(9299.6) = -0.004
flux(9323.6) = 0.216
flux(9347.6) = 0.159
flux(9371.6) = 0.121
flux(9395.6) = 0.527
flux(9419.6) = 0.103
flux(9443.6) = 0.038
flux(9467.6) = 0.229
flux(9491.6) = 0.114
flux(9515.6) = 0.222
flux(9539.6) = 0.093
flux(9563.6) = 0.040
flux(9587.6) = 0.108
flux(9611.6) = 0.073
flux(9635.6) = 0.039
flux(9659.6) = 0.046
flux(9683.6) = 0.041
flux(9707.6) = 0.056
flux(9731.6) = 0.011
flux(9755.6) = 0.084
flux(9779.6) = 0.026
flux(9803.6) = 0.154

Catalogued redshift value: 1.52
